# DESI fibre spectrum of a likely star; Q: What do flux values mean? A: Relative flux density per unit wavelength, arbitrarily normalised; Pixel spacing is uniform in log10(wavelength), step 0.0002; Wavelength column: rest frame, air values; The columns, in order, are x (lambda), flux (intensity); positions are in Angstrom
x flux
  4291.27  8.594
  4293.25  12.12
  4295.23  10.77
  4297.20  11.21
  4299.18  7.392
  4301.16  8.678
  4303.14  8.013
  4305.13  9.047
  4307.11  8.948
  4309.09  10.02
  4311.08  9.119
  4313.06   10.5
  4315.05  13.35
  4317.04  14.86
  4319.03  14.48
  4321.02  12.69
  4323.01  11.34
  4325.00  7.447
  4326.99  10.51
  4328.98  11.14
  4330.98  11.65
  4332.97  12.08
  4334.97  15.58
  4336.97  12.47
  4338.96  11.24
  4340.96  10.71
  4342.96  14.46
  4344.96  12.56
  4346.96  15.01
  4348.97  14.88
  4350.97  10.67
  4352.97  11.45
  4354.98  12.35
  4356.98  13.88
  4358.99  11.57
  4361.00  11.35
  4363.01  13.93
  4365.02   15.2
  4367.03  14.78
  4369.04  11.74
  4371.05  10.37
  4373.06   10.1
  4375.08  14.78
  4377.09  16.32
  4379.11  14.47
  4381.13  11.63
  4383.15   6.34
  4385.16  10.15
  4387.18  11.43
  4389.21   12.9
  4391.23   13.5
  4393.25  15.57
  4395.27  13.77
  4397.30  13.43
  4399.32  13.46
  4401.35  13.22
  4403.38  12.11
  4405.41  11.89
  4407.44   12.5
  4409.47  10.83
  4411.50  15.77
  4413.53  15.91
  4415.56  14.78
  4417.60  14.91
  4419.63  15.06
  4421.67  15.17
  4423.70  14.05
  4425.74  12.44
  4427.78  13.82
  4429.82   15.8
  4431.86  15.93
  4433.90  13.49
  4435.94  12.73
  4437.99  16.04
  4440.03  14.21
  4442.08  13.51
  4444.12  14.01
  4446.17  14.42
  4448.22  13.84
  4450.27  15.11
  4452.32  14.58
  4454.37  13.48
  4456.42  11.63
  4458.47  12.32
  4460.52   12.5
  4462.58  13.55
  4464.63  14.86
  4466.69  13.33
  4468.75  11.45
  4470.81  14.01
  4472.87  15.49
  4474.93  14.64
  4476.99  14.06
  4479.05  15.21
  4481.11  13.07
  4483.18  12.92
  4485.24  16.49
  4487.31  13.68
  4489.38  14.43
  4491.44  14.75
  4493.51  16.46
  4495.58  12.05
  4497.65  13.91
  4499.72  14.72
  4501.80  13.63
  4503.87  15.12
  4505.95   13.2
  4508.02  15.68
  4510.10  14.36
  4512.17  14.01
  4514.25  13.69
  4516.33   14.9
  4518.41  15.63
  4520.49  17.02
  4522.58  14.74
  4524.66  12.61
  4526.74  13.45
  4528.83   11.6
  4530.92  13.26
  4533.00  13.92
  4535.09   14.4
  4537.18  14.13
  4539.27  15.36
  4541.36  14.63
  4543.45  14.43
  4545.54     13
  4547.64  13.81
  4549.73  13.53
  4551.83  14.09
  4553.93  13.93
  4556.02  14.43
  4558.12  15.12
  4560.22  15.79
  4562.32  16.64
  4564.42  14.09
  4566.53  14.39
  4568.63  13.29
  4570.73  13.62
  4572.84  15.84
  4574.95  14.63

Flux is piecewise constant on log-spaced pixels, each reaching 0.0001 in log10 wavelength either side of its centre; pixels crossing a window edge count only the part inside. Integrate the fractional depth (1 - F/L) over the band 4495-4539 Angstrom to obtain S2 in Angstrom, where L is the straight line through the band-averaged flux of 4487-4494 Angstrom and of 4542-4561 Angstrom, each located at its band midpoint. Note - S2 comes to 1.29 Angstrom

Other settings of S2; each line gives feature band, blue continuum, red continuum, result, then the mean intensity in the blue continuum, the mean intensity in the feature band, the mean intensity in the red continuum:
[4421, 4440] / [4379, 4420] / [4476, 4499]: -1.31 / 13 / 14.4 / 14.3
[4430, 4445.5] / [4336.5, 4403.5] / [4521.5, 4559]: -1.38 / 12.7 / 14.4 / 13.9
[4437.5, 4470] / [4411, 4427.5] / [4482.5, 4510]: 2.06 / 14.7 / 13.6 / 14.4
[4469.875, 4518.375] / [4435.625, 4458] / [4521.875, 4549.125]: -1.86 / 14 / 14.4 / 13.8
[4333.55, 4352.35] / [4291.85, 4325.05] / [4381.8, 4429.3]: -2.37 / 10.7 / 13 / 13.2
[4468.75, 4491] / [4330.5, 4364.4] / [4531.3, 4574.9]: -0.74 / 12.7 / 14.3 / 14.4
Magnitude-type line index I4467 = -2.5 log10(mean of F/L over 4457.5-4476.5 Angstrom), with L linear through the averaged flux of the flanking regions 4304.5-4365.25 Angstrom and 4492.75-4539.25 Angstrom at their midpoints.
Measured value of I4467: 0.00 mag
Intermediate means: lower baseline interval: 12.1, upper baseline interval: 14.2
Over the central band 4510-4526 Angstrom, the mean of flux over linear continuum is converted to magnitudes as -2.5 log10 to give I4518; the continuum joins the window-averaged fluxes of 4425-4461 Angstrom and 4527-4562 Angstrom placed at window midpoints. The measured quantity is -0.04 mag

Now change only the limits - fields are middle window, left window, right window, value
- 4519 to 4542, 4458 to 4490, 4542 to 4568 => 0.01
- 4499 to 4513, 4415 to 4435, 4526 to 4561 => -0.01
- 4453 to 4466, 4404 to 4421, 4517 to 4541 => 0.08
